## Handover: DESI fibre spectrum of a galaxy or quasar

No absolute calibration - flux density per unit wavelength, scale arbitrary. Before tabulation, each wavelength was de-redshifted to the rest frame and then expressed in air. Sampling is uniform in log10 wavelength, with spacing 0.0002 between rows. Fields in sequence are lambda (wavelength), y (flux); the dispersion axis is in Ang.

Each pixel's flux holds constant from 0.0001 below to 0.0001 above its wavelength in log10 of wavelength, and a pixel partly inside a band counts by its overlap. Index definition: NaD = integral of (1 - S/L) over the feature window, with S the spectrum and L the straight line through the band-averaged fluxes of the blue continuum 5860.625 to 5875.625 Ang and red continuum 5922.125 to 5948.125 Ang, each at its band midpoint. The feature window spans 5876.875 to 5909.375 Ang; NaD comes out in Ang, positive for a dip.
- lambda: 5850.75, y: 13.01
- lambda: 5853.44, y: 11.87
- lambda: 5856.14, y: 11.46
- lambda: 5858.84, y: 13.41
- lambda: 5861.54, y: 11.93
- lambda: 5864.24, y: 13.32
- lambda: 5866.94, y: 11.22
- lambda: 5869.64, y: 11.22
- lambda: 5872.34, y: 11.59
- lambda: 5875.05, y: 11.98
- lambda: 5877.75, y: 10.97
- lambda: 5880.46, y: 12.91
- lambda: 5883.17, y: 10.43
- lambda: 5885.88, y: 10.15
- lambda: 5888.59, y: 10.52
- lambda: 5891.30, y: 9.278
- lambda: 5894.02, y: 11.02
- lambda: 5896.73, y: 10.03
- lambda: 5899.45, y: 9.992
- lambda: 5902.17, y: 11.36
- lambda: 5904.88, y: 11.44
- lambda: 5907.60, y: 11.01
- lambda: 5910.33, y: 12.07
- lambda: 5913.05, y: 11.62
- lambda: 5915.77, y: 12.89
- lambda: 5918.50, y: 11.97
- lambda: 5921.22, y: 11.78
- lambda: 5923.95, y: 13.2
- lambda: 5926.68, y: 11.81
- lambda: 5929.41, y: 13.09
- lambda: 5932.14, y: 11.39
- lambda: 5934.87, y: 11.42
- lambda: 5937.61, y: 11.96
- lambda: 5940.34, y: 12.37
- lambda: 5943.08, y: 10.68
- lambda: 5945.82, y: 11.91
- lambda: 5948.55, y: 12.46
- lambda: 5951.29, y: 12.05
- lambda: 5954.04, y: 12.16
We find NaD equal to 3.1 Ang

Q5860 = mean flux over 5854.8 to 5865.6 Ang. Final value 12.5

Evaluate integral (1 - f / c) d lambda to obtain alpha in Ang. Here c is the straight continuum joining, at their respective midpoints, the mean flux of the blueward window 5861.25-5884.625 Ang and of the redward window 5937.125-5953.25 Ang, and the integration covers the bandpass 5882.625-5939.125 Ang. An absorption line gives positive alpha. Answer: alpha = 2.1 Ang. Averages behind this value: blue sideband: 11.7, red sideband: 11.9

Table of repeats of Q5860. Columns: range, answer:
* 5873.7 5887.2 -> 11.3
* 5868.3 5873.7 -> 11.4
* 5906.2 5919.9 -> 11.9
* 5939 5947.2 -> 11.7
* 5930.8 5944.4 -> 11.6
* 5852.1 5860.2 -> 12.2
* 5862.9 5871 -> 11.9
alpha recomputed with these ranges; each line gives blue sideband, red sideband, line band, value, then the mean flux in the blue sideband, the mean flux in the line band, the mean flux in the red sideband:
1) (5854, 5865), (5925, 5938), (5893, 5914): 1.9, 12.4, 11.1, 12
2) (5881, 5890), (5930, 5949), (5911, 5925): -1.2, 10.6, 12.3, 11.8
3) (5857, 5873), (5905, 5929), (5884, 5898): 2.2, 12.1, 10.2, 12.1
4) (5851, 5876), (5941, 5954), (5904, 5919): 0.1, 12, 11.8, 11.8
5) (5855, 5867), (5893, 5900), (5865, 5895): 0.6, 12.4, 11.1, 10.4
